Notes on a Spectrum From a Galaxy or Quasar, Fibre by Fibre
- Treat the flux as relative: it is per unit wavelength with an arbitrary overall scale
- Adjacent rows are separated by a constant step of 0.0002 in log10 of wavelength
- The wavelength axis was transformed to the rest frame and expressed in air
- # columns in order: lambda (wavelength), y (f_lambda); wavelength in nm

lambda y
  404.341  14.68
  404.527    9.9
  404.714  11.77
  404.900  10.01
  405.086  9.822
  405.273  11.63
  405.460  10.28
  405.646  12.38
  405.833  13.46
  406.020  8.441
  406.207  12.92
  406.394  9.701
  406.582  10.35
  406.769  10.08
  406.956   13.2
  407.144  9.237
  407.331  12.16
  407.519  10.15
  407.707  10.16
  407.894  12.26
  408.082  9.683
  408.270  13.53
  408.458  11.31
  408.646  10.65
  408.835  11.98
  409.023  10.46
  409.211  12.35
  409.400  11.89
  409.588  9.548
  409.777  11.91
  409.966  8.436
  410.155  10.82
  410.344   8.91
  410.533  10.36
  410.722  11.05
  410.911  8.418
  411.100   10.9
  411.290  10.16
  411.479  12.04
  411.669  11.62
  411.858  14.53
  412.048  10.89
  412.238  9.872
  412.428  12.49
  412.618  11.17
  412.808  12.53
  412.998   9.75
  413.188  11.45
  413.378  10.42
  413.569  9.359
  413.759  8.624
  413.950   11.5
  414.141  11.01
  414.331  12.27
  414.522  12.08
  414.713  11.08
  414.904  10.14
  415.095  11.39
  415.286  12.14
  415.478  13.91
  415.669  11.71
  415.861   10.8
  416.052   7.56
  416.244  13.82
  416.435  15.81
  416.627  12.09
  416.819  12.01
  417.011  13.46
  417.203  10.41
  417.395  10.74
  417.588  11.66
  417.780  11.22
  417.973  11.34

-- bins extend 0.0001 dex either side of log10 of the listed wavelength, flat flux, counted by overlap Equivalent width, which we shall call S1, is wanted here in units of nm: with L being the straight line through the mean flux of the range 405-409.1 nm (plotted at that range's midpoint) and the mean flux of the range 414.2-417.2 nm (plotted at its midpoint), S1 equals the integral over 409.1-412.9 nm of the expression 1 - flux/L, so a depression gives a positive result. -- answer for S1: 0.16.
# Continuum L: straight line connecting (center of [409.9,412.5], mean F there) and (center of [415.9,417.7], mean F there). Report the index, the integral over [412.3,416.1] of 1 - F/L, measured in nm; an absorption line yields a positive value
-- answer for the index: 0.09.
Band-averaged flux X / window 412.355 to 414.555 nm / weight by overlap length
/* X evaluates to 11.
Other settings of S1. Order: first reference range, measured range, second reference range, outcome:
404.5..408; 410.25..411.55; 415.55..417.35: 0.14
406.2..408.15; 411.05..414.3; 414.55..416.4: 0.06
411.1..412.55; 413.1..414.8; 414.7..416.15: 0.06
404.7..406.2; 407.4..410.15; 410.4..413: 0.02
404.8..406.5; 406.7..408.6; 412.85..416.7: -0.02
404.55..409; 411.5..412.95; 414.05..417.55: -0.04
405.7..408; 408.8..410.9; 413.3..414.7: 0.07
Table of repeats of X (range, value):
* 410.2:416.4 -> 11.1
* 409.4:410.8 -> 10.3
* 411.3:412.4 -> 11.7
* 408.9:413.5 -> 10.9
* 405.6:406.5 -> 11.3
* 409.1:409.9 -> 11.3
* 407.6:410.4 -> 10.9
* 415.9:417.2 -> 12.2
